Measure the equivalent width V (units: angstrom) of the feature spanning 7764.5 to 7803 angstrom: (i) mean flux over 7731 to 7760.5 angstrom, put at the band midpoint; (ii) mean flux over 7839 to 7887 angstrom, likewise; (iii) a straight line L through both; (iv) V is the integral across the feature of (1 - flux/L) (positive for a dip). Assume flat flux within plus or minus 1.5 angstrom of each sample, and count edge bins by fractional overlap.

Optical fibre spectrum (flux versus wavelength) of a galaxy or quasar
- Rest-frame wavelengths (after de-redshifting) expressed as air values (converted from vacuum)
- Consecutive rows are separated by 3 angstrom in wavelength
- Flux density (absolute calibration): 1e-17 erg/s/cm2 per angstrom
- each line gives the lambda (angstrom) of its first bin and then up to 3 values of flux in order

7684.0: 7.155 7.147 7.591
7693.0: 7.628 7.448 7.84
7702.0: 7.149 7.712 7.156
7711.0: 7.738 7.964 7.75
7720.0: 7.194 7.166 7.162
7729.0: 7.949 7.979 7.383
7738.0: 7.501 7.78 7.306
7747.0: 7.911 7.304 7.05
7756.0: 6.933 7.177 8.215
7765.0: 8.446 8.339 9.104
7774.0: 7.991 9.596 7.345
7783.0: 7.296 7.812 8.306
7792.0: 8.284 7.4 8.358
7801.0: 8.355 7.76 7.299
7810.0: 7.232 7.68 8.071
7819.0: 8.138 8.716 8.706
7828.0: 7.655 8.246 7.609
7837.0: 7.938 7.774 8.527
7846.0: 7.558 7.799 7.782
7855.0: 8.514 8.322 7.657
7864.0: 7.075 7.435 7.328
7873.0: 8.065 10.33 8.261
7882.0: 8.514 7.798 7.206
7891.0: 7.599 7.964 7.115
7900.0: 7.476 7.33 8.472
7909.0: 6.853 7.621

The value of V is -2.9 angstrom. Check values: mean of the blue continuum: 7.42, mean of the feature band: 8.19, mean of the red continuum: 8.04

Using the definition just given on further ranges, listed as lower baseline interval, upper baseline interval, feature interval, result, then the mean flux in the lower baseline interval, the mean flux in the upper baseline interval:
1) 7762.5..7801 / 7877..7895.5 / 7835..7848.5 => 0.2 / 8.2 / 7.96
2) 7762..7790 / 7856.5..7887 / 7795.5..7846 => 1.1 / 8.25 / 8.06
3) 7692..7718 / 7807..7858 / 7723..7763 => 1.1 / 7.59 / 7.99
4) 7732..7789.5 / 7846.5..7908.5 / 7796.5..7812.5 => 0.1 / 7.83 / 7.88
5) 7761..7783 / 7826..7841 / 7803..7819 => 0.8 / 8.36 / 7.88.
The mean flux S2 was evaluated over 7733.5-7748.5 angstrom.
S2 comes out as 7.58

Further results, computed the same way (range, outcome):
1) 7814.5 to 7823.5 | 8.31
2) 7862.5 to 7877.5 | 8.05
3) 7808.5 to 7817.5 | 7.66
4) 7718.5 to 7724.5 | 7.18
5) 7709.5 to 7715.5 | 7.85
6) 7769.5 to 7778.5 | 8.9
